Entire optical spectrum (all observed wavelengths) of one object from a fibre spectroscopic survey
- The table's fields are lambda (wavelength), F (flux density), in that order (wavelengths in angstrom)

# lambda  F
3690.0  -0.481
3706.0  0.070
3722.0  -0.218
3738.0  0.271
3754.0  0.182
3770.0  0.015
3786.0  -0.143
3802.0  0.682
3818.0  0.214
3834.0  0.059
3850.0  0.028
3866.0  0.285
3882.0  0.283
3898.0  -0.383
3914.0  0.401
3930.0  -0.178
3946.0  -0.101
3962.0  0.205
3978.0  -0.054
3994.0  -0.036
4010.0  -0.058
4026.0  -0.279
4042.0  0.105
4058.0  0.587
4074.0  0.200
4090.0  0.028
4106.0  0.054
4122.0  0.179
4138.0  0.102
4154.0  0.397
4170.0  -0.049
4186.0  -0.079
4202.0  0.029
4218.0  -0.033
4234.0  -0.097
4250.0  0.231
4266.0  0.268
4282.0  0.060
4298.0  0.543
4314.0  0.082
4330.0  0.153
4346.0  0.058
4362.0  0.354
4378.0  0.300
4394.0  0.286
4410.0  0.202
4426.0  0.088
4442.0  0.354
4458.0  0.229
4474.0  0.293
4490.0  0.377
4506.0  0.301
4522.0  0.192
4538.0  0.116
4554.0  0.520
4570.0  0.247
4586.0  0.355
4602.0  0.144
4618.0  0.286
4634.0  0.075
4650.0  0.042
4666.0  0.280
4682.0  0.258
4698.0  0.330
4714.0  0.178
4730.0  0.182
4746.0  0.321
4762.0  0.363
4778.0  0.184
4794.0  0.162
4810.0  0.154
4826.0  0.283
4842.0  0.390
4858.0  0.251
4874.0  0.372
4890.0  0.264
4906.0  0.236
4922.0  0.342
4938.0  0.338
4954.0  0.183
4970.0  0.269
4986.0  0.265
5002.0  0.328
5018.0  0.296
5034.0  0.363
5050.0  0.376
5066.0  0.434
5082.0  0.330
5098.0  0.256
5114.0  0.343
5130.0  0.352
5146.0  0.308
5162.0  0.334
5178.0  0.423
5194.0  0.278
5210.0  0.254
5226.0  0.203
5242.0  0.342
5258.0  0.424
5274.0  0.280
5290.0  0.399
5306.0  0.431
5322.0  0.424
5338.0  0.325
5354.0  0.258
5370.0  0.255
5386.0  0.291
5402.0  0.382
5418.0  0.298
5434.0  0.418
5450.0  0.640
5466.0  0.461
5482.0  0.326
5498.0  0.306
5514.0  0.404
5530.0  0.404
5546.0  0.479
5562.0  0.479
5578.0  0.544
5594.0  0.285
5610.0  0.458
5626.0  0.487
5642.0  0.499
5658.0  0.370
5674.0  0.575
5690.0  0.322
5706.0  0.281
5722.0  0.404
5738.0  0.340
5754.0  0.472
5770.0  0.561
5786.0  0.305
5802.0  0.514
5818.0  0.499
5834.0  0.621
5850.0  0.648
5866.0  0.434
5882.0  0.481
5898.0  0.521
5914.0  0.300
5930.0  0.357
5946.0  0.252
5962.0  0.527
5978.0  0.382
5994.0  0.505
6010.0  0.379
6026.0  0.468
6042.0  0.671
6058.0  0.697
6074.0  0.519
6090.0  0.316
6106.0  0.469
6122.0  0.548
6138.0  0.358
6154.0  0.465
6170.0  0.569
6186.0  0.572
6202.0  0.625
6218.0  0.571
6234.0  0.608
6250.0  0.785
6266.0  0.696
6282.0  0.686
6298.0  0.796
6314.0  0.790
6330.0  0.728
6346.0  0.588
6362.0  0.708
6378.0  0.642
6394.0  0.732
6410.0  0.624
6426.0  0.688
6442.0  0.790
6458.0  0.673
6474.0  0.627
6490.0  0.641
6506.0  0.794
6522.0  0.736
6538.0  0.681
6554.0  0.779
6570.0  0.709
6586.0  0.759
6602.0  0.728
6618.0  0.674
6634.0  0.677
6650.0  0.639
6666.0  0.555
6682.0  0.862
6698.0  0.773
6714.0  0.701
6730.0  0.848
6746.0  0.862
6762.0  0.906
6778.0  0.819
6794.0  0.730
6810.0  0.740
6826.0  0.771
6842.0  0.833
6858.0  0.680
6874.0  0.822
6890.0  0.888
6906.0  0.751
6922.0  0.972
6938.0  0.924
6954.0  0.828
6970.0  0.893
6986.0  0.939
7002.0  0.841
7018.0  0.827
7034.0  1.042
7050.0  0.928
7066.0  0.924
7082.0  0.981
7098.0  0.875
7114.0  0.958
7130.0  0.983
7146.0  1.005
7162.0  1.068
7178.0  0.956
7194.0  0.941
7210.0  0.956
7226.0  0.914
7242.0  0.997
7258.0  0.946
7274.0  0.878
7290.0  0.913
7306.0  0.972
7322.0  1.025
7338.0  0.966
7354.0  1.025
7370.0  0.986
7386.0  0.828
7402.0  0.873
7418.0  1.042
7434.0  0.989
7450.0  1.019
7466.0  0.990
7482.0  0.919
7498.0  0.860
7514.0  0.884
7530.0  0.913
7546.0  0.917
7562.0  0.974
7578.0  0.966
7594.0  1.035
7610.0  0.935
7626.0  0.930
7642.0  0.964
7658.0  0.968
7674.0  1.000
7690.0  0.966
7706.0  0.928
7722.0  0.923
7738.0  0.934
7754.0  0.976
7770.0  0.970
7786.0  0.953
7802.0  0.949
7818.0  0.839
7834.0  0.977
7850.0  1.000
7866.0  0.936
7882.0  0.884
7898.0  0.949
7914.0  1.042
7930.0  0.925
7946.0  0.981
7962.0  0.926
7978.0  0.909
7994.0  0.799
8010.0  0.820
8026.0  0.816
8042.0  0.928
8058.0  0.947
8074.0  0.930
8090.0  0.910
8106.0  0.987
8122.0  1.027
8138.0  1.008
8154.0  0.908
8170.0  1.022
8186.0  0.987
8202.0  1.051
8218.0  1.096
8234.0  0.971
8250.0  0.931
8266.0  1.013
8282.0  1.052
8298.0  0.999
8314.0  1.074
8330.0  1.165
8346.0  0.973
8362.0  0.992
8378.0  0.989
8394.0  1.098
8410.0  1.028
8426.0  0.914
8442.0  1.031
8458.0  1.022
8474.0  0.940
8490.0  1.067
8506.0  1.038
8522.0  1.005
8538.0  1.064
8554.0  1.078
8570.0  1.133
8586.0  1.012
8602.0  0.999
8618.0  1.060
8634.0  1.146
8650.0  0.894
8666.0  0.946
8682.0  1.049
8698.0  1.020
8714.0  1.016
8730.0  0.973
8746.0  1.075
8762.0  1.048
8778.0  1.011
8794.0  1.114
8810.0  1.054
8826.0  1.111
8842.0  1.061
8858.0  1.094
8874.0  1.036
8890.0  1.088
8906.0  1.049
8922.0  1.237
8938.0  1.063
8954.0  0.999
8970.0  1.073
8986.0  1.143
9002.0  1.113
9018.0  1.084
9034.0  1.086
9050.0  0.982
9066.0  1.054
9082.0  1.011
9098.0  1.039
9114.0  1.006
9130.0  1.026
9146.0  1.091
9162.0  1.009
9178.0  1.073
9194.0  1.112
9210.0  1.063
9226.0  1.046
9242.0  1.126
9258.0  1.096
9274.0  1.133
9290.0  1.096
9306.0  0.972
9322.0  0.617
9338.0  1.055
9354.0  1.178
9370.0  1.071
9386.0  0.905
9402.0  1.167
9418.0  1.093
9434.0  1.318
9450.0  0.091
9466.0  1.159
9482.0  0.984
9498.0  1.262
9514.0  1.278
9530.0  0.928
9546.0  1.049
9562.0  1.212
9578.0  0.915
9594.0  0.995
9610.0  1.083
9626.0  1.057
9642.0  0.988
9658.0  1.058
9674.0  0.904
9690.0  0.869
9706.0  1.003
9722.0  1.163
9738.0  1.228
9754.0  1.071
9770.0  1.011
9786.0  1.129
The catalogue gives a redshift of 0.547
